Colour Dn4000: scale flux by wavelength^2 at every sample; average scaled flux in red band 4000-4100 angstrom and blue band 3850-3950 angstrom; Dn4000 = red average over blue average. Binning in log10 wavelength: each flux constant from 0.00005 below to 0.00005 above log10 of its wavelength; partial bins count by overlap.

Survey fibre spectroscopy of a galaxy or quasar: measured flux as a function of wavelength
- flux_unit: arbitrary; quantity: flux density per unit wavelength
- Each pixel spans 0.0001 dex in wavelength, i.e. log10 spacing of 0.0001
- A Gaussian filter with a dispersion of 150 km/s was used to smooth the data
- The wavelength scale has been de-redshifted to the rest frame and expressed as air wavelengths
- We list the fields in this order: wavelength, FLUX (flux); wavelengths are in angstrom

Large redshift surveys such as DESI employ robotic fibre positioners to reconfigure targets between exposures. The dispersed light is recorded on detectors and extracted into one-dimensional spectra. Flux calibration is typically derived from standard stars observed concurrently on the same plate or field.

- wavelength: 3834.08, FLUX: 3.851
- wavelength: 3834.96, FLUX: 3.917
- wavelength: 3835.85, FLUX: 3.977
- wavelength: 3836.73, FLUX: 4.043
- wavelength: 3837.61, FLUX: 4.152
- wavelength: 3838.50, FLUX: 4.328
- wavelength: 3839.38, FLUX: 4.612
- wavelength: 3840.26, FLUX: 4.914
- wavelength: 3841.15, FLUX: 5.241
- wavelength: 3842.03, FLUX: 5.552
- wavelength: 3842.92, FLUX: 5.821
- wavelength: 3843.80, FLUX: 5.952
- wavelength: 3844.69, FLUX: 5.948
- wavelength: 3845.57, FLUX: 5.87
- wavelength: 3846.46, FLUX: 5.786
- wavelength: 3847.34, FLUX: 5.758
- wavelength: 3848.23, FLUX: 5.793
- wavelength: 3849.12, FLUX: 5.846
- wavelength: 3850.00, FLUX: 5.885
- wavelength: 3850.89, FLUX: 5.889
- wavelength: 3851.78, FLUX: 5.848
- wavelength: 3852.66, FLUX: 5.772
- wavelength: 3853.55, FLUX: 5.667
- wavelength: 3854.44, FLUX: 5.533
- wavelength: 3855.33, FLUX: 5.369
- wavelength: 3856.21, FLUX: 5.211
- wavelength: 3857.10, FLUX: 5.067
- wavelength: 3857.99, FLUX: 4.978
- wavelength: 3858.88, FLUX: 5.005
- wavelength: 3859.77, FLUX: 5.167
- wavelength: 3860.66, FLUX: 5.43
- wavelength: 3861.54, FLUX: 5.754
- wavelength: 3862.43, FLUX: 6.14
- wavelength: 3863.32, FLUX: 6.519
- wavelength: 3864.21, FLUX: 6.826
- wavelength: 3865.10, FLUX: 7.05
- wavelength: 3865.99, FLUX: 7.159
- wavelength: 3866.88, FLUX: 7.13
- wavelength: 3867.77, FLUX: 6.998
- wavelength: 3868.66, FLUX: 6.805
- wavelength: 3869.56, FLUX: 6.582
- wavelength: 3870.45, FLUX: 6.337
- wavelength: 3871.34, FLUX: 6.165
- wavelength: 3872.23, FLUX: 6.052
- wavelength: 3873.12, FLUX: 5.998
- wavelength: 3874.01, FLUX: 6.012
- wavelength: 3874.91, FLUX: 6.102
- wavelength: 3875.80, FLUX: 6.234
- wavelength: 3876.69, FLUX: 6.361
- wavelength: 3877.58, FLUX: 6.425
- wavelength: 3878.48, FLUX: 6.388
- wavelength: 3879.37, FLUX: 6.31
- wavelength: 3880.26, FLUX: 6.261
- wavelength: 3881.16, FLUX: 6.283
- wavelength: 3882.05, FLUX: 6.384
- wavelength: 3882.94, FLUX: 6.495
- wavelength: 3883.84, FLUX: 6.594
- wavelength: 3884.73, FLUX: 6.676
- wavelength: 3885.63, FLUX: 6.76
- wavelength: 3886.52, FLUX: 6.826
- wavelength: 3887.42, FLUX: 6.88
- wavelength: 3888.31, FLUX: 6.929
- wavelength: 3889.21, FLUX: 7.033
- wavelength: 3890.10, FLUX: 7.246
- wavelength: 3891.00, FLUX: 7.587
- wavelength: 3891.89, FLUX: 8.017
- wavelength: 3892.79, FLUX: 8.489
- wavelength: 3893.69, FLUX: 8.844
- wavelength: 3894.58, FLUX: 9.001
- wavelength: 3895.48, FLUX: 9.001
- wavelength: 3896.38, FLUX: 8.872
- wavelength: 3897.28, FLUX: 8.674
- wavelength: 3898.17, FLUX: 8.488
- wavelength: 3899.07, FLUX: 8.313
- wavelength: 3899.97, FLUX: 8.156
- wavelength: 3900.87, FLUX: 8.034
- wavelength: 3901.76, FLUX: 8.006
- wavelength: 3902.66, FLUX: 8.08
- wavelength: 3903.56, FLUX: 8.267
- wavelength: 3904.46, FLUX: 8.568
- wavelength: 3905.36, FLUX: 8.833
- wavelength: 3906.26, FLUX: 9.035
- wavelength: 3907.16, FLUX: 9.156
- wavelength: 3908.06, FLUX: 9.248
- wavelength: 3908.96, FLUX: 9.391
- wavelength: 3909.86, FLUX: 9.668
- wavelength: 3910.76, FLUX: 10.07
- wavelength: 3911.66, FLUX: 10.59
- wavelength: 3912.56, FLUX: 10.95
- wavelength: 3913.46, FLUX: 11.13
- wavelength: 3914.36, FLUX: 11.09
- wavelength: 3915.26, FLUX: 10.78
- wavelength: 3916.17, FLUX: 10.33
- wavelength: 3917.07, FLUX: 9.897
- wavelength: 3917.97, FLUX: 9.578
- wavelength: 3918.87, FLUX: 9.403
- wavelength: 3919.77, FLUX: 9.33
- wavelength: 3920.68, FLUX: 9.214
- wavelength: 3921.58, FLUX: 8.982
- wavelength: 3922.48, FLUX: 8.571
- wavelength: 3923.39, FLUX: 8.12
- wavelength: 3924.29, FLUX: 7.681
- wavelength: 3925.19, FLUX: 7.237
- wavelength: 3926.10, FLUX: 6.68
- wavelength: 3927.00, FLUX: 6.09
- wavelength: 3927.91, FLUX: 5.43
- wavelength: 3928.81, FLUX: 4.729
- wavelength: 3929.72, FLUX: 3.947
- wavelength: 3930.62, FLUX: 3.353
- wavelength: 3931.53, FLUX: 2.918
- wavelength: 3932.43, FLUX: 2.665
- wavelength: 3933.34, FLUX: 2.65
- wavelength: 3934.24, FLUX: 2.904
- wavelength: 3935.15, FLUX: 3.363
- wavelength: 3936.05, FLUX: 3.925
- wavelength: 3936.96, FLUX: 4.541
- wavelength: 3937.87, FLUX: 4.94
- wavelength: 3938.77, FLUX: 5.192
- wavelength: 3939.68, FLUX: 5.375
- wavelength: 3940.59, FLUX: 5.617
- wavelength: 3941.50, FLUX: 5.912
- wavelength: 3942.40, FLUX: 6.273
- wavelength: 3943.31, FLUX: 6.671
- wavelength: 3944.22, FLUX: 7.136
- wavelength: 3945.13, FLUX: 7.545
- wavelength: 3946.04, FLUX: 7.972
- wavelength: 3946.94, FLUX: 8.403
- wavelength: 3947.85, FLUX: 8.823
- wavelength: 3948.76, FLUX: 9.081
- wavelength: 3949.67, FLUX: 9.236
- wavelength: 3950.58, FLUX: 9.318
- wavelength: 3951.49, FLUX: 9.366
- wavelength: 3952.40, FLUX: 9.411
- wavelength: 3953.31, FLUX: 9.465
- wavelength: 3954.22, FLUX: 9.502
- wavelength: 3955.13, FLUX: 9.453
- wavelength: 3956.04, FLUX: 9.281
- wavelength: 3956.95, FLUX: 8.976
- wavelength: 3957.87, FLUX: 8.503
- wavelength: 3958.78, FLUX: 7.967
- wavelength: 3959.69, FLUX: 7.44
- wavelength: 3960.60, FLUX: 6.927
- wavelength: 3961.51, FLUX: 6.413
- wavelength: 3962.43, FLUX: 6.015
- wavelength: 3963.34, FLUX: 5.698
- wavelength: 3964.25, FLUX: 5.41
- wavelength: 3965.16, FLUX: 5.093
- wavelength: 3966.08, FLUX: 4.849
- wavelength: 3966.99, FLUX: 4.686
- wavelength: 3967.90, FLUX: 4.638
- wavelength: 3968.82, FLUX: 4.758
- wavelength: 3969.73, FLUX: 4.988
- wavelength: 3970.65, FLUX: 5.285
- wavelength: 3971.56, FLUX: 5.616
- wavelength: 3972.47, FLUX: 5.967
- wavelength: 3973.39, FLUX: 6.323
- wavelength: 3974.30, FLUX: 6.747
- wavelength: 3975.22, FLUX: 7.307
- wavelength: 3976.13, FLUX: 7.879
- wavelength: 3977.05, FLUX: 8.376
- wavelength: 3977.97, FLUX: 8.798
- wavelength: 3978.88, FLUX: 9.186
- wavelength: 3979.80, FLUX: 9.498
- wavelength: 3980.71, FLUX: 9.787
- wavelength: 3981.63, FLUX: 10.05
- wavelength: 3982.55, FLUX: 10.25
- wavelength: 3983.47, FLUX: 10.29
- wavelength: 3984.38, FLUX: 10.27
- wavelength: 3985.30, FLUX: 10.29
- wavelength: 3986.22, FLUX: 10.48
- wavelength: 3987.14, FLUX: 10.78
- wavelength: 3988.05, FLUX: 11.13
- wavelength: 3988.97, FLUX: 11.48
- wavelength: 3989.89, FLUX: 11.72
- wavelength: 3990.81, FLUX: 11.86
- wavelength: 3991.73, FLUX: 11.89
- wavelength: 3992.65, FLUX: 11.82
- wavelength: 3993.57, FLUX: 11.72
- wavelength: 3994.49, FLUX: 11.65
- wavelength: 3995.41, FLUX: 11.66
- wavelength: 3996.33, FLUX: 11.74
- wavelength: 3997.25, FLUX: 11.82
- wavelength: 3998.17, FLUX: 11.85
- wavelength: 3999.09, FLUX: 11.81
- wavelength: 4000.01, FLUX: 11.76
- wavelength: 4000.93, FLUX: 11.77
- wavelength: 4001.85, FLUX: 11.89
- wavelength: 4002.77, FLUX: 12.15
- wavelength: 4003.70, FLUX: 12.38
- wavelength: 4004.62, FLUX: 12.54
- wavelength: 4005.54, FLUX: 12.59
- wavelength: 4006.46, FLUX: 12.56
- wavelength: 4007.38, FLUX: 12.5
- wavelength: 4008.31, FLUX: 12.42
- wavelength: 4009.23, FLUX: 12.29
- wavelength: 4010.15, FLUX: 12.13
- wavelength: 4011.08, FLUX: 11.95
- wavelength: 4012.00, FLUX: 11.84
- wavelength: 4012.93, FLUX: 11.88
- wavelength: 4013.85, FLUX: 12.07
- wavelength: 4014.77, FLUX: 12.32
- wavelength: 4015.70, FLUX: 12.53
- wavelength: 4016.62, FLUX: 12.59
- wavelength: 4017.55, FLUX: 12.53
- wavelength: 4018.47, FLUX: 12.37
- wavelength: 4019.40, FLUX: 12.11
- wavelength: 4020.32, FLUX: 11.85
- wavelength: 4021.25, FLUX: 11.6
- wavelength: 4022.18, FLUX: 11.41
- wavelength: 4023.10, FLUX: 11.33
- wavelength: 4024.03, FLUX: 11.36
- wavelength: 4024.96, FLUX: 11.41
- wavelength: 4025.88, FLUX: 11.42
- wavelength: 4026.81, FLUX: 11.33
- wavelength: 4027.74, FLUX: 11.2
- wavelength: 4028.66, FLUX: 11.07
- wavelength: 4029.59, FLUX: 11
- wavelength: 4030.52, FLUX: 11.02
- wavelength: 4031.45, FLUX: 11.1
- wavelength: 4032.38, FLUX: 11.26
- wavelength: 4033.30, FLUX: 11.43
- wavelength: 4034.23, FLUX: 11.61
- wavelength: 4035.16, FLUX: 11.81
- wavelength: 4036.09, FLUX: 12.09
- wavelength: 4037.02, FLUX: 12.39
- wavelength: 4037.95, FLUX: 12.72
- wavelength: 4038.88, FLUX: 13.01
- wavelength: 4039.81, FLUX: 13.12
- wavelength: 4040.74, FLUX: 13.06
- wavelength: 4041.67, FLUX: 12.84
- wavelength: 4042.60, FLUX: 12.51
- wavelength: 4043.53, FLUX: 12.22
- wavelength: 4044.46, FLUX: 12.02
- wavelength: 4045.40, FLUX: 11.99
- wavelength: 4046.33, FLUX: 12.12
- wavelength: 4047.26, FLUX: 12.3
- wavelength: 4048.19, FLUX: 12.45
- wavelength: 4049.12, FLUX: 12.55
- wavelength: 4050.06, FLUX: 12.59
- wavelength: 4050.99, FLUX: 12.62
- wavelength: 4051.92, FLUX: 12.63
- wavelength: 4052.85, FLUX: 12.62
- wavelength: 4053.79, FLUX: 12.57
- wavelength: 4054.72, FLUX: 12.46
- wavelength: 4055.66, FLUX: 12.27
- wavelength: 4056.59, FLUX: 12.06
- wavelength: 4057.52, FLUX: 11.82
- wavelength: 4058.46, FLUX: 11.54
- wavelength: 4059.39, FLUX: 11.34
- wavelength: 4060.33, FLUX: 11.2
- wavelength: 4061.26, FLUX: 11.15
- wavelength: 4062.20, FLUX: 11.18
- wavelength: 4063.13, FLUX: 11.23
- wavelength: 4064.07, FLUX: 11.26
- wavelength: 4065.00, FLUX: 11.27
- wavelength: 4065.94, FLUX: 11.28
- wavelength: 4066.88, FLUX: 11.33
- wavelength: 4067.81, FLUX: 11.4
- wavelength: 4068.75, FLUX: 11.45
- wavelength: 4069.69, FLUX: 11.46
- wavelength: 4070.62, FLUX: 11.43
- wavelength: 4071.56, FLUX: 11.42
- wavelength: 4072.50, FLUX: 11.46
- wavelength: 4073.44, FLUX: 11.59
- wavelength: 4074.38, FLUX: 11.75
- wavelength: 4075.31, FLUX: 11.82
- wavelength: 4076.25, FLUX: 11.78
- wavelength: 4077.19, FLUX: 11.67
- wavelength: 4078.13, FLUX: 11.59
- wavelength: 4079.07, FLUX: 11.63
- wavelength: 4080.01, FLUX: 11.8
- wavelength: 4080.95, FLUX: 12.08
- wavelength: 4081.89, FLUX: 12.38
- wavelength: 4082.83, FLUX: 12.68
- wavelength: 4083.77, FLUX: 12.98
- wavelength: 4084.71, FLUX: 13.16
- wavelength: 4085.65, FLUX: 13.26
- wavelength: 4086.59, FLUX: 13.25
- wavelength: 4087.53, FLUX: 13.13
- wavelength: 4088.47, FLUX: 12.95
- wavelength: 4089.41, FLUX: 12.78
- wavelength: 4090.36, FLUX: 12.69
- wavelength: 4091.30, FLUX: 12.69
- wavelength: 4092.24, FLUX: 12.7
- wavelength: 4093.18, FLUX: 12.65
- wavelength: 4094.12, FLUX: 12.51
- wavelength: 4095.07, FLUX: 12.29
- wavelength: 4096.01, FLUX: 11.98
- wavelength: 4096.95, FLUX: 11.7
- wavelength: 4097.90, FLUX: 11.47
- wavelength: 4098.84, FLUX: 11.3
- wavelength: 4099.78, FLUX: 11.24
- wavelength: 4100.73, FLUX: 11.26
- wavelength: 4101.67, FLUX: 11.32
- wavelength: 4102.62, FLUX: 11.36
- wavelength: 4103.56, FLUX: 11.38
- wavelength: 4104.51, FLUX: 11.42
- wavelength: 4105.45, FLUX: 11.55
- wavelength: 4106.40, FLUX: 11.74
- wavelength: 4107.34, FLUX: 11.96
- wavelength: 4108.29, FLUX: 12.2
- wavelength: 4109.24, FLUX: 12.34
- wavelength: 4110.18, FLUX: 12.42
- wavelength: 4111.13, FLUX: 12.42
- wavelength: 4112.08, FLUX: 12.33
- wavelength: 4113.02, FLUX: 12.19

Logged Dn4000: 1.84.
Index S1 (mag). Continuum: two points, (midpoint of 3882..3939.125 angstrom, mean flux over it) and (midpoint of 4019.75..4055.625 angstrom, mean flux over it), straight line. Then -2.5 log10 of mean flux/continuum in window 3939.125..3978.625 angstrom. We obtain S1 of 0.27 mag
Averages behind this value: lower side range 7.57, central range 7.18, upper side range 12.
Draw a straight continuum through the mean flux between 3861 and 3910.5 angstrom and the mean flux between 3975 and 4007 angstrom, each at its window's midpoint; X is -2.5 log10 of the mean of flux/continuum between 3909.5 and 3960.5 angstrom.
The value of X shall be 0.19 mag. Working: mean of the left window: 7.38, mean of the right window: 11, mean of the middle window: 7.54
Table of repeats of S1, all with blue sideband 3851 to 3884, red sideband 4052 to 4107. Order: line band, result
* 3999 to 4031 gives -0.18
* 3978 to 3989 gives -0.10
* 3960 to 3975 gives 0.49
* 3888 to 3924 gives -0.24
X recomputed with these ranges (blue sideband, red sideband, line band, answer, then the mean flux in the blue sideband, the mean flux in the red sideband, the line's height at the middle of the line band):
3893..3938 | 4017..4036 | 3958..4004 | 0.124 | 7.75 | 11.5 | 9.98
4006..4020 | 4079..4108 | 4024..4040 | 0.052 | 12.3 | 12.2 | 12.2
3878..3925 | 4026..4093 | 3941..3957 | 0.134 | 8.43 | 12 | 9.51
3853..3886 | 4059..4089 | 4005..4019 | -0.211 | 6.17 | 11.9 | 10.1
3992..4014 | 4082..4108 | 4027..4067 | 0.016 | 12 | 12.2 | 12.1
